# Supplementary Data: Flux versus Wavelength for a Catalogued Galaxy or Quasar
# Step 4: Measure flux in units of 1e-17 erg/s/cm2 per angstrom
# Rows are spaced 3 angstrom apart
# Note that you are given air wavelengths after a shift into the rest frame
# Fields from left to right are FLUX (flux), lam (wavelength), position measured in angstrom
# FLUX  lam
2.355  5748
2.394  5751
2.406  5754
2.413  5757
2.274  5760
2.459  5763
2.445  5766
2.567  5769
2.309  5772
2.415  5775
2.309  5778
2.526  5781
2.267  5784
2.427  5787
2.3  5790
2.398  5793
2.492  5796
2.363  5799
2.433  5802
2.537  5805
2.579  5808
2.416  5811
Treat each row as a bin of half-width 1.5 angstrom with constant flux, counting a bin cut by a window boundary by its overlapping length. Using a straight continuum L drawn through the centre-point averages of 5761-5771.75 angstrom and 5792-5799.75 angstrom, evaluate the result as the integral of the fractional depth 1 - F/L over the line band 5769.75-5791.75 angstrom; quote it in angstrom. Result 0.6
